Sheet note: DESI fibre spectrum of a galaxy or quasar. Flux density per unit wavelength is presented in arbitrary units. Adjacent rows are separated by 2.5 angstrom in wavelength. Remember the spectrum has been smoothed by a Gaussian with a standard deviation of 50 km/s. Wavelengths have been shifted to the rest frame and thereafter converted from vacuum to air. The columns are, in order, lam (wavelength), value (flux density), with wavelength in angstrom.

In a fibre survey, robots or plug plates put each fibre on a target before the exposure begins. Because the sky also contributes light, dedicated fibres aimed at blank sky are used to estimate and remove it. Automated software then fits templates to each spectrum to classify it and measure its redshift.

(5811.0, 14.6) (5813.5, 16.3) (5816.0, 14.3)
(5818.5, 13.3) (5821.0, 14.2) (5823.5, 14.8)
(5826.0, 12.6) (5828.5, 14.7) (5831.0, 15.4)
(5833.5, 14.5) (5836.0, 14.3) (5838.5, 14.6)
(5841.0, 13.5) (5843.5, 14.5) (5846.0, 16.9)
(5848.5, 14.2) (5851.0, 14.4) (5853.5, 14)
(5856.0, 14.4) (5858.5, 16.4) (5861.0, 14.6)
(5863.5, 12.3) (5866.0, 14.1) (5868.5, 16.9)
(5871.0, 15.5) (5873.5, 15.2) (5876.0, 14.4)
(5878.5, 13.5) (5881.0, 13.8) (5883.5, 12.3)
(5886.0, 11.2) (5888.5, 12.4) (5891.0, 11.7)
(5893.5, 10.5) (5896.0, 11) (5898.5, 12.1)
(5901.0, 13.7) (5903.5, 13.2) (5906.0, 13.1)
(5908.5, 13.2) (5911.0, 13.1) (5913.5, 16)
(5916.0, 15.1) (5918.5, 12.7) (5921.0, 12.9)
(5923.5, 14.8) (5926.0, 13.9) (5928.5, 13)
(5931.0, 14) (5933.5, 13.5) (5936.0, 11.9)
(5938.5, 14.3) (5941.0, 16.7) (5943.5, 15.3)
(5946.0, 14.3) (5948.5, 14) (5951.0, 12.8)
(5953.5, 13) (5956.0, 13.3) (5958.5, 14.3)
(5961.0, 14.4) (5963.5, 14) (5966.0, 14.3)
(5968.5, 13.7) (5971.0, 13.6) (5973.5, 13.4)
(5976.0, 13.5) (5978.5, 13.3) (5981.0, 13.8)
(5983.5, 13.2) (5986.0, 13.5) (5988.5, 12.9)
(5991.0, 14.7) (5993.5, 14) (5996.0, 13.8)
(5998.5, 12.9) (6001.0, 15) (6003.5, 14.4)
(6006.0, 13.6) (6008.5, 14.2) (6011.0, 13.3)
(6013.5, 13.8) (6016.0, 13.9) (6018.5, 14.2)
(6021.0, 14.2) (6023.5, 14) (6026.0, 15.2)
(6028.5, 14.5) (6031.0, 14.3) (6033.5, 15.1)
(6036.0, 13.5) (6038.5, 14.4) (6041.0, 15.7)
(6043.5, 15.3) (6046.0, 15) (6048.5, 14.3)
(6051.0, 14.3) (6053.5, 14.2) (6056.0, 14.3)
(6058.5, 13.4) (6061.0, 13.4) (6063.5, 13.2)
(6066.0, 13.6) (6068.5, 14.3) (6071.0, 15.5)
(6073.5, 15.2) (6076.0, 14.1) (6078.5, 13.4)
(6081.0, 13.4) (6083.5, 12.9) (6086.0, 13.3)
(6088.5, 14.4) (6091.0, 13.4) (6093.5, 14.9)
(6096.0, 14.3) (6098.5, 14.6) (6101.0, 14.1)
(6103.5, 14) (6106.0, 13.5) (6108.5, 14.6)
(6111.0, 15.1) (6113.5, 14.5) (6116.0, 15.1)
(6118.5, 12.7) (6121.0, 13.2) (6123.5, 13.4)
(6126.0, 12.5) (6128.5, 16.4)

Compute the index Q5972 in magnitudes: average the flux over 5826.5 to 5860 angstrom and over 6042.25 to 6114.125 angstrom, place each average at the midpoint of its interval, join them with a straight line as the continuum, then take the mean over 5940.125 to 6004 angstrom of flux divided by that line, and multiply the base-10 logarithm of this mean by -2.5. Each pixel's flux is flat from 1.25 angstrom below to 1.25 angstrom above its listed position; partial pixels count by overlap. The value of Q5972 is 0.04 mag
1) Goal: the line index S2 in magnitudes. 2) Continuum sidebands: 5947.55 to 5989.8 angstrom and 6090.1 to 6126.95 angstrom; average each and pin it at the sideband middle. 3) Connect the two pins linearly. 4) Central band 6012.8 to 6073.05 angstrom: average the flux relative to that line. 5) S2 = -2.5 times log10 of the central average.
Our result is -0.04 mag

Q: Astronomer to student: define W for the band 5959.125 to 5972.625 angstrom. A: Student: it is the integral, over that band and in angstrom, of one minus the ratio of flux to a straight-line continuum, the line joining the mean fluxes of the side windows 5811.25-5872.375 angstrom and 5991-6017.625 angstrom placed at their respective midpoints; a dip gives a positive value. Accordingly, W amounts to 0.1 angstrom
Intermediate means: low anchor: 14.6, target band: 14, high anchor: 13.9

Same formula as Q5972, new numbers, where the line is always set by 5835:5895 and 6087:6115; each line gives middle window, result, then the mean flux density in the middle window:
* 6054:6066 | 0.05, 13.6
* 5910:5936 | 0.02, 13.8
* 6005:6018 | 0.03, 13.8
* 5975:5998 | 0.04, 13.6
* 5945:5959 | 0.04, 13.6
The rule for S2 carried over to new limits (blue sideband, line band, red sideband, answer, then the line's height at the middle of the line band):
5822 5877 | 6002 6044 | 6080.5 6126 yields -0.01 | 14.2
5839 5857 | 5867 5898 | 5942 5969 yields 0.09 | 14.4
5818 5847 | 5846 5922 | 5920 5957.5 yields 0.04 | 14.2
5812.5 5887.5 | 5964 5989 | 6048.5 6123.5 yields 0.05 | 14.2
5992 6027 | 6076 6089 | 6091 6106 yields 0.06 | 14.2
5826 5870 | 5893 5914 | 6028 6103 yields 0.13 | 14.5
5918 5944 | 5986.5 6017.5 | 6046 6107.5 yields 0.01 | 14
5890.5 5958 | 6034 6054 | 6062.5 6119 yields -0.05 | 13.9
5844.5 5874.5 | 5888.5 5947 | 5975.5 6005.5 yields 0.07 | 14.4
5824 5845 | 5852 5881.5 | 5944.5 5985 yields -0.03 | 14.2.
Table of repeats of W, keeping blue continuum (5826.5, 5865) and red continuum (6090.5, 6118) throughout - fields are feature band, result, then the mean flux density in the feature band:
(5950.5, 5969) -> 0.9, 13.8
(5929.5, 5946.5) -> 0.2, 14.3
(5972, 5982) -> 0.7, 13.5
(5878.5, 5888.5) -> 1.3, 12.6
